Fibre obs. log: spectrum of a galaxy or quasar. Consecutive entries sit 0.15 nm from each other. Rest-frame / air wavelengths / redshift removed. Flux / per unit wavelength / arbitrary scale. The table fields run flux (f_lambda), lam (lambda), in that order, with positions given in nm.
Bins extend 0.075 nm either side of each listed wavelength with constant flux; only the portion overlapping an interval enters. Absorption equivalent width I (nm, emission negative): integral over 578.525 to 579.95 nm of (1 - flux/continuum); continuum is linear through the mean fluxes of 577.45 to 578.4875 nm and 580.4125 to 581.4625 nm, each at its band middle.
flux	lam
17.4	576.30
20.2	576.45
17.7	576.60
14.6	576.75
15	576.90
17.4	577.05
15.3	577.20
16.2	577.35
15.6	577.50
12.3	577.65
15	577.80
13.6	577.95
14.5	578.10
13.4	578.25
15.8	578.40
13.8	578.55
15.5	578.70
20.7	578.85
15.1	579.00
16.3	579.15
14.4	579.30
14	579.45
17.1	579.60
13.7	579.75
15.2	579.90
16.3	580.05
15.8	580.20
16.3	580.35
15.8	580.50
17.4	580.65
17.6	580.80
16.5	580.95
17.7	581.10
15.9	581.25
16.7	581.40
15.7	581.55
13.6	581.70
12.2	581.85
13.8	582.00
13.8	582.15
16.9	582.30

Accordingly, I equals -0.03 nm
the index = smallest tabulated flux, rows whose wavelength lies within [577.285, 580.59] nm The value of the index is 12.3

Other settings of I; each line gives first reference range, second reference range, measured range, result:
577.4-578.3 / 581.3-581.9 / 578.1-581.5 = -0.35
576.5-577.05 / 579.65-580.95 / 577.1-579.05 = 0.12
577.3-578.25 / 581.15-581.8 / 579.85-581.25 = -0.12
